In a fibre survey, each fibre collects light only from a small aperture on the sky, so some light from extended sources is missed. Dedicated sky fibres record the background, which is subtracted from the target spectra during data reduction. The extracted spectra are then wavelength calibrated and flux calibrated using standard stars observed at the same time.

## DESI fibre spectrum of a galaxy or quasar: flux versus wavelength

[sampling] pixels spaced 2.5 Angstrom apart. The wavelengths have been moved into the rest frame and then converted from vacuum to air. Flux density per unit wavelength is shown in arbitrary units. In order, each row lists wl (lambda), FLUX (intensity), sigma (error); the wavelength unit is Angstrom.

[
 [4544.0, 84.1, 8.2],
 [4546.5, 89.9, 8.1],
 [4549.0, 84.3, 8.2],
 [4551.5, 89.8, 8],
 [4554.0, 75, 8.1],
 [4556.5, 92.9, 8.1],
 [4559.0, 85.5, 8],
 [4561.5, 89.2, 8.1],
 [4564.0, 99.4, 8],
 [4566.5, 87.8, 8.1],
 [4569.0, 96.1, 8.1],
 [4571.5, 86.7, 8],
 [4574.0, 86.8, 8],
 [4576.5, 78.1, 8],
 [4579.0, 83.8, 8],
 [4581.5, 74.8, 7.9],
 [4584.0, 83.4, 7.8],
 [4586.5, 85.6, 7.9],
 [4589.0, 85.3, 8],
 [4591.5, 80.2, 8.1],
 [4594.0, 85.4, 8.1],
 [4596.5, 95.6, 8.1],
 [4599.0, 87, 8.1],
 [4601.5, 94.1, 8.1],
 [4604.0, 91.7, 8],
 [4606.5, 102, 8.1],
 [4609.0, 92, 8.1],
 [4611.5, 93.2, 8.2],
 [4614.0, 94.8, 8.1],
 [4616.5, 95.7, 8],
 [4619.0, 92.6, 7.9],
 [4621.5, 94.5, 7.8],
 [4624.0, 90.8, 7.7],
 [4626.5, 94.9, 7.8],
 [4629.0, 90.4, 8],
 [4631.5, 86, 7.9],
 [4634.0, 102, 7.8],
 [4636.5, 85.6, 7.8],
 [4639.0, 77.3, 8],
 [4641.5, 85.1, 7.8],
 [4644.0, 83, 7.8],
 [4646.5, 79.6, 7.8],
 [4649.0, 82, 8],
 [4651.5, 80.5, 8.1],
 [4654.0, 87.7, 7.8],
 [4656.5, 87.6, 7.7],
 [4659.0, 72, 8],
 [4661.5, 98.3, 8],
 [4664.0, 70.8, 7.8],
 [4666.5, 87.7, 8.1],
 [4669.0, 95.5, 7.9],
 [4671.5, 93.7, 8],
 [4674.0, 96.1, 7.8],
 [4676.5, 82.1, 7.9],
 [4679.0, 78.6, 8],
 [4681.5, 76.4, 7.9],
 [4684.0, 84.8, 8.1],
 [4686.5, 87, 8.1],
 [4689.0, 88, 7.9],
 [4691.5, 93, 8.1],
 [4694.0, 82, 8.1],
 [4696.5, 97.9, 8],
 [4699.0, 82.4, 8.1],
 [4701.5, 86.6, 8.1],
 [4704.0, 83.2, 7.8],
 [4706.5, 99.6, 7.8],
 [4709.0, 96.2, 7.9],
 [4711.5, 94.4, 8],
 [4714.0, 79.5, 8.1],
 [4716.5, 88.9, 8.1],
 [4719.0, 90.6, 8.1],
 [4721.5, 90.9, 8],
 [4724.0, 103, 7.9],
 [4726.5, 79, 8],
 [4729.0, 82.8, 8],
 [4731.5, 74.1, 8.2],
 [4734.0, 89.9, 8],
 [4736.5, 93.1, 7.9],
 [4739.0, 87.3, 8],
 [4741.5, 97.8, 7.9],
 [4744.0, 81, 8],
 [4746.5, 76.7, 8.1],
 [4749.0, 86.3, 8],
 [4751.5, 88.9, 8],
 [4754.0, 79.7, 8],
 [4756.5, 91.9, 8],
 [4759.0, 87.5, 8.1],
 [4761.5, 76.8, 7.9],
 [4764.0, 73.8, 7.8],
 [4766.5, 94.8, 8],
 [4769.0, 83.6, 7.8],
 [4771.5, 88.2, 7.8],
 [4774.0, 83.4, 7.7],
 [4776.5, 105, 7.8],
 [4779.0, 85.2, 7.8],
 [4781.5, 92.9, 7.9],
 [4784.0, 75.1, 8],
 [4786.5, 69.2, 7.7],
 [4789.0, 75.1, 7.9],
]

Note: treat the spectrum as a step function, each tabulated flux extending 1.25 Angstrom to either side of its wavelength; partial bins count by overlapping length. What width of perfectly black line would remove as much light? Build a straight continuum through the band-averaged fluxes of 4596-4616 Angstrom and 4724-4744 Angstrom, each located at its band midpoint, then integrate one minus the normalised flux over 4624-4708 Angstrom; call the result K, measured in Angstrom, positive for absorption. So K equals 3.6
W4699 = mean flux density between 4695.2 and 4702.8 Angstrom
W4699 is 88.9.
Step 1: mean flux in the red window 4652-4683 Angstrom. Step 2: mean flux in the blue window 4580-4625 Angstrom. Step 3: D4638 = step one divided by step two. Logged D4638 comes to 0.95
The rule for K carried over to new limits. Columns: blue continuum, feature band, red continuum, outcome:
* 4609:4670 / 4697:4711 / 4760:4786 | -0.6 Angstrom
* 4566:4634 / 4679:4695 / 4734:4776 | 0.5 Angstrom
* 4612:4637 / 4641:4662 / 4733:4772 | 1.9 Angstrom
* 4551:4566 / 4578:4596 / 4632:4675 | 0.9 Angstrom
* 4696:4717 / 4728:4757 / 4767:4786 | 0.9 Angstrom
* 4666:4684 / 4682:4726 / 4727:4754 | -1.7 Angstrom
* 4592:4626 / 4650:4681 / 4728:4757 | 1.4 Angstrom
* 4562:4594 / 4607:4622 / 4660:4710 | -1.3 Angstrom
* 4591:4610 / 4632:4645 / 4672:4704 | 0.4 Angstrom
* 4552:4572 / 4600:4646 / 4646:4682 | -2.4 Angstrom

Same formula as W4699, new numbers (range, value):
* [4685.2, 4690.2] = 87.5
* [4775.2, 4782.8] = 94.2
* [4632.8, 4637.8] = 93.6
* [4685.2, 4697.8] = 89.5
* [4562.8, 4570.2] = 94.4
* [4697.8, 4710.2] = 89.6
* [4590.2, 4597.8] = 87.1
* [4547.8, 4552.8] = 87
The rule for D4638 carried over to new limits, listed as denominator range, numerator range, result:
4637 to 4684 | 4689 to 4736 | 1.05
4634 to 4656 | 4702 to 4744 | 1.06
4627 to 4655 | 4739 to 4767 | 0.99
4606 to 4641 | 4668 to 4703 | 0.95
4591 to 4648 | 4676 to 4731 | 0.97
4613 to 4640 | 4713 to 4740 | 0.95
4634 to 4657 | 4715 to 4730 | 1.06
